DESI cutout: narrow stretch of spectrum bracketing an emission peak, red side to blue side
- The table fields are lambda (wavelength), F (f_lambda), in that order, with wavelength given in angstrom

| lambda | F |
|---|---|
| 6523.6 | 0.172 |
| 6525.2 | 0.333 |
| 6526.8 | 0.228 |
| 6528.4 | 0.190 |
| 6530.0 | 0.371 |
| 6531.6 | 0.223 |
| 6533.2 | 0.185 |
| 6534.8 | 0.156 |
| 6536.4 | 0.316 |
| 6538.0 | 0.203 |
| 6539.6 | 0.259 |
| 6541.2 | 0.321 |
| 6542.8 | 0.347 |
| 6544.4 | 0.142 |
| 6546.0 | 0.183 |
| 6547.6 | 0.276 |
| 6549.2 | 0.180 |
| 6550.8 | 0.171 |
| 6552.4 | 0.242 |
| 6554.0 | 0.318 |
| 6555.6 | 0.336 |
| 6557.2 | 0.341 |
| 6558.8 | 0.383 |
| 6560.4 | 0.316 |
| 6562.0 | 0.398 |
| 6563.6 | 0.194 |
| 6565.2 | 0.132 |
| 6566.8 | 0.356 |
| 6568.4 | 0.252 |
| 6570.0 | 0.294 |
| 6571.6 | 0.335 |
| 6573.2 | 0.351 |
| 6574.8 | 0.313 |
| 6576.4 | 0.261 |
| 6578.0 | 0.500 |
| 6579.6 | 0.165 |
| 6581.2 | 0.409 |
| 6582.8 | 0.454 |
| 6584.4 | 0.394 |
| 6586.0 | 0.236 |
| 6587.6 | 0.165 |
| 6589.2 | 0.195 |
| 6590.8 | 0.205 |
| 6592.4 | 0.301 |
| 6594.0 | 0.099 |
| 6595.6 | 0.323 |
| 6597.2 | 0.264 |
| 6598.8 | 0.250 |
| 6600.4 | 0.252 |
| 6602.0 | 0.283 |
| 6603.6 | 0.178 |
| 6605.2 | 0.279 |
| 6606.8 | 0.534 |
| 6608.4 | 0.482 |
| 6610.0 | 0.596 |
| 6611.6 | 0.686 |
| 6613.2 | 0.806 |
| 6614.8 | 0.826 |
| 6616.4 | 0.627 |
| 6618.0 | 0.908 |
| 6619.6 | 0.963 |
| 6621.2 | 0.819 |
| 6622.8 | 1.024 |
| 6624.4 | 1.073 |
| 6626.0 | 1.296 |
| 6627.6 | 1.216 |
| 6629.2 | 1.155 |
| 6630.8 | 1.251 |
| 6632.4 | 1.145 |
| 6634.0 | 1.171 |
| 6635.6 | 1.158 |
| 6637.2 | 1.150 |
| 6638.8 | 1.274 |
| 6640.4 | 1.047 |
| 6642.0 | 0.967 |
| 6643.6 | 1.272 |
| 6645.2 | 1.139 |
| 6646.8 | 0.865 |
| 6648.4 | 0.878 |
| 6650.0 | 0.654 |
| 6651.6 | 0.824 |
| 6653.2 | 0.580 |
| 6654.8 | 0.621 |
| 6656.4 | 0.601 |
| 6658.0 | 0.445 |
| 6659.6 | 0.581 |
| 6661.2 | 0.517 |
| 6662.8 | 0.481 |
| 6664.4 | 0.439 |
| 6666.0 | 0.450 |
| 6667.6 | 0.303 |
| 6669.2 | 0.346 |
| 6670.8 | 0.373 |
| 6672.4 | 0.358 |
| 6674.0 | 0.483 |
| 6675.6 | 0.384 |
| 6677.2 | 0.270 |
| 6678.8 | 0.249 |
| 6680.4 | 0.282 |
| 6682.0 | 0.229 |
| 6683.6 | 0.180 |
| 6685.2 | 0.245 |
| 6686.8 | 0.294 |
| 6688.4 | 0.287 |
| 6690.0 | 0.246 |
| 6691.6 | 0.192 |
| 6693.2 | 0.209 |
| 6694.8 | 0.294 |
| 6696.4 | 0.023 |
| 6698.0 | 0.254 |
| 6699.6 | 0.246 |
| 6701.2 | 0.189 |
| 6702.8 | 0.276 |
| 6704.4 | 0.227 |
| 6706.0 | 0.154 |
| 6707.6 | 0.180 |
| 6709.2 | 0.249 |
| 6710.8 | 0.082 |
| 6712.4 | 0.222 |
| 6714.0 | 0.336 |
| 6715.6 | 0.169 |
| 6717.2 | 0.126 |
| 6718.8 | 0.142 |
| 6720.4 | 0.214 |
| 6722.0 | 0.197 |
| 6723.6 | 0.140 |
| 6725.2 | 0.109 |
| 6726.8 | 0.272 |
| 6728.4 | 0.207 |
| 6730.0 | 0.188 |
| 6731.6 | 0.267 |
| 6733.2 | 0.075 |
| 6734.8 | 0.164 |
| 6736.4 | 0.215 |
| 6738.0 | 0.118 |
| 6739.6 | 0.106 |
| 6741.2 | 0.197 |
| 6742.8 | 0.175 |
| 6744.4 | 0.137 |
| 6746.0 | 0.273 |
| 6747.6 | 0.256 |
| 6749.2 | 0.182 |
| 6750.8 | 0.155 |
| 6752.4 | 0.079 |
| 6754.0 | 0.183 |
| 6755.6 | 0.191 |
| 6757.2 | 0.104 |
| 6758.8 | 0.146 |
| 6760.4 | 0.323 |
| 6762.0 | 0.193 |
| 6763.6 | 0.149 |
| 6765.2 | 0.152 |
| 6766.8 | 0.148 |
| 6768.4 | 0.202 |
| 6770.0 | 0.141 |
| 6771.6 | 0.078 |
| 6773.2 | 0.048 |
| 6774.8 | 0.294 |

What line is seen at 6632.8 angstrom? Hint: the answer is C IV 1549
